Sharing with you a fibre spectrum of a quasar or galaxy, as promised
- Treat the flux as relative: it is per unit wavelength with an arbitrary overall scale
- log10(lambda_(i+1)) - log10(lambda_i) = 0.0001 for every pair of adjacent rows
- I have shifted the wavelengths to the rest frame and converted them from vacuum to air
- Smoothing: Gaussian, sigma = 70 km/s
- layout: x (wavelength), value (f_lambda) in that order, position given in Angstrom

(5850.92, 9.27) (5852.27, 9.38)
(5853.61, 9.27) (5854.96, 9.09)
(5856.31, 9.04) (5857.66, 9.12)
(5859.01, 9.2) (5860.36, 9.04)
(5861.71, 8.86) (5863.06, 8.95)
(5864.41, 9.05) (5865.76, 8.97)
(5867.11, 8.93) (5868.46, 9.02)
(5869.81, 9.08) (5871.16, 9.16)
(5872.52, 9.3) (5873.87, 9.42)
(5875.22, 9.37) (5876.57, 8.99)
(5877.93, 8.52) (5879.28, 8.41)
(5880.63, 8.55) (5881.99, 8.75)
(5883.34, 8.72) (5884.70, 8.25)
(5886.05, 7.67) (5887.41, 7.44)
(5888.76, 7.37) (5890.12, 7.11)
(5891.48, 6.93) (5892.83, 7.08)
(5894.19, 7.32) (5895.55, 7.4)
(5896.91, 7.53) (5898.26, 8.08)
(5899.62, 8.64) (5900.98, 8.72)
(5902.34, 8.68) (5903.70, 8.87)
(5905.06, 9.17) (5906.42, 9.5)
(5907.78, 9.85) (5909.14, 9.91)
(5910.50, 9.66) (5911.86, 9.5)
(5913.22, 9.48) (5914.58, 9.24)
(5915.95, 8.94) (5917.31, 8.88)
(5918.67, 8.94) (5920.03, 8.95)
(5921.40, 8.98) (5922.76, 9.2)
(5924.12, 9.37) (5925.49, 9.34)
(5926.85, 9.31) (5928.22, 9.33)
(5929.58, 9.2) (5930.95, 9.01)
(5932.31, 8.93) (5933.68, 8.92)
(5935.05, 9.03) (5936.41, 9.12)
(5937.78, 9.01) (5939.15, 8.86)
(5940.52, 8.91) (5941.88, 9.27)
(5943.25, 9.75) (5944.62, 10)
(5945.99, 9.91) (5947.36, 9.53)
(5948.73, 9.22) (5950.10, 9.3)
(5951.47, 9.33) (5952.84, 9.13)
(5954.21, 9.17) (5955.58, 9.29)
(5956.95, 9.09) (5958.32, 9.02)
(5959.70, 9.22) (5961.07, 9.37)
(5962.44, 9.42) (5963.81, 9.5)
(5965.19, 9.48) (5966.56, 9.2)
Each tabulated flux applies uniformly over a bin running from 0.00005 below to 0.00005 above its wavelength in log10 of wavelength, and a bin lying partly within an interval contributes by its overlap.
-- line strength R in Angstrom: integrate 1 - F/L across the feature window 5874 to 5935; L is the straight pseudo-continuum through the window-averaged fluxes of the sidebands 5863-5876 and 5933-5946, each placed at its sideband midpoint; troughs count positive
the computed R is 3.31 Angstrom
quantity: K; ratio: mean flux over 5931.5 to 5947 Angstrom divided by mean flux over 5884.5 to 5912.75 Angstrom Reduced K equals 1.11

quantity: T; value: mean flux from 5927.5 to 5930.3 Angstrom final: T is 9.25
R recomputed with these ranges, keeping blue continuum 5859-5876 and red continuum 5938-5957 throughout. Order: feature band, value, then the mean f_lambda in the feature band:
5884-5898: 2.7 Angstrom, 7.43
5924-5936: 0.2 Angstrom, 9.15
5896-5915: 0.4 Angstrom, 9.04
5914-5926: 0.2 Angstrom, 9.08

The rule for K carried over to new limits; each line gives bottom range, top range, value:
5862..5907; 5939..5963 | 1.10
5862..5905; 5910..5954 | 1.10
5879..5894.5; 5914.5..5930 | 1.17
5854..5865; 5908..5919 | 1.03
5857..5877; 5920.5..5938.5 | 1.00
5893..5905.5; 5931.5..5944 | 1.11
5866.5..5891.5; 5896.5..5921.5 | 1.06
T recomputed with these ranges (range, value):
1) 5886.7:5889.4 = 7.41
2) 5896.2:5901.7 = 8.24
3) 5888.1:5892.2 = 7.13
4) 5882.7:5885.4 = 8.47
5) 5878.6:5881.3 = 8.5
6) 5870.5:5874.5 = 9.28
